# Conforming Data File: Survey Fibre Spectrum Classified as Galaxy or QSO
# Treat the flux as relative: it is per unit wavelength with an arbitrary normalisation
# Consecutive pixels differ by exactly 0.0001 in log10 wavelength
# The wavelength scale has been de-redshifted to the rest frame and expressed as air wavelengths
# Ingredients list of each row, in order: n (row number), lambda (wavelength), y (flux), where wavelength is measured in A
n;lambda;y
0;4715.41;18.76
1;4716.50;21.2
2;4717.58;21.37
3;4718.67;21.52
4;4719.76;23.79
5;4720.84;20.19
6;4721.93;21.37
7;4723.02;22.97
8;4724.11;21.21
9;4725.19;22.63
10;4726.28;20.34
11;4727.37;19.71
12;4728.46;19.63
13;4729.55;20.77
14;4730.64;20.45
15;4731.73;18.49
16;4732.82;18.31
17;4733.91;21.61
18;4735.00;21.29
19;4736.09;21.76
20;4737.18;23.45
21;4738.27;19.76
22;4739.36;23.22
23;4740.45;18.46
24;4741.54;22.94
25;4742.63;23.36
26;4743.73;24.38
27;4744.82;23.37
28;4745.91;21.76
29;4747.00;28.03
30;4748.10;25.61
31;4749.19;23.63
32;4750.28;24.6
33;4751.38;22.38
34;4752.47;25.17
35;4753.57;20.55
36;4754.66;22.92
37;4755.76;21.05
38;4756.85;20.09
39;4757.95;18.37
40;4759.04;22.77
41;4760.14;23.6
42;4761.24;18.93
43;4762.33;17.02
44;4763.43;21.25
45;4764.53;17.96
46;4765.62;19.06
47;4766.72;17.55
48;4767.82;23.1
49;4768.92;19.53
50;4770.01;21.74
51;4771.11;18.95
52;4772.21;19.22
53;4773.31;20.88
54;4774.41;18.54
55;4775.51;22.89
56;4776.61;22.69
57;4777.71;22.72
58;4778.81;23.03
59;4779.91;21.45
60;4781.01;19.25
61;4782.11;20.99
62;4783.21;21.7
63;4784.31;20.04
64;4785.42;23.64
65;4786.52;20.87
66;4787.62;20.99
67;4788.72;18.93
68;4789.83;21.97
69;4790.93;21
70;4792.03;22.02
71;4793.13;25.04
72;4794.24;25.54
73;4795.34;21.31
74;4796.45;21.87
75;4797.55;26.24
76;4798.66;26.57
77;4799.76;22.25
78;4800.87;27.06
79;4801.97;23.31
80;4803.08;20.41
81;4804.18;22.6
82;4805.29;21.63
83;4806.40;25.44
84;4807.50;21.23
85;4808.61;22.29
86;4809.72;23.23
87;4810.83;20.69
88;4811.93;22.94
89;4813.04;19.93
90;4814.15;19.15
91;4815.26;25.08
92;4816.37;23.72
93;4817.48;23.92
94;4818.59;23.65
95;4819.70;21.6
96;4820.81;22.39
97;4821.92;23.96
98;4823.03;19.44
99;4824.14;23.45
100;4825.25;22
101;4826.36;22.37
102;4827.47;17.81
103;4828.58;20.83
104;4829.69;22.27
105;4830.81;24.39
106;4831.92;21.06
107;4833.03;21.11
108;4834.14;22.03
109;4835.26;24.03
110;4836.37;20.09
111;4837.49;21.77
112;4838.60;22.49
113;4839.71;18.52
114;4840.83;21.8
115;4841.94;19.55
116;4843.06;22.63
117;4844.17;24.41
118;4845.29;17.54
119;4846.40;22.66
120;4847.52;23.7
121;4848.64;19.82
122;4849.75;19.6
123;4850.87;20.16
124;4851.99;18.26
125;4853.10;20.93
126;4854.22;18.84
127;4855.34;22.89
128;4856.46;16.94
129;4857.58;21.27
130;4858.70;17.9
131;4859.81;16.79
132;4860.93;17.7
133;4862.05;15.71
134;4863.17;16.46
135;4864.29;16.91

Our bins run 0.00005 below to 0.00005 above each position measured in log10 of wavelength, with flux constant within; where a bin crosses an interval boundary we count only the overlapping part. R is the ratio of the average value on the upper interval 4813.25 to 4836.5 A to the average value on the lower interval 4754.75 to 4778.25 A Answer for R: 1.08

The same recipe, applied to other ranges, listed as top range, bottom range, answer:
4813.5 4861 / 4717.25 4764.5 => 0.98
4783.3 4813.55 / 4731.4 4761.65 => 1.02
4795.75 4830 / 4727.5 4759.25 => 1.03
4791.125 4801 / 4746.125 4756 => 1.01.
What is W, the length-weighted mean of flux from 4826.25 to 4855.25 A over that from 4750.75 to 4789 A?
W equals 1.01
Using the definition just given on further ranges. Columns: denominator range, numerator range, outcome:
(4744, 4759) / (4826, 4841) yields 0.94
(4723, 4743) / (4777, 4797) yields 1.04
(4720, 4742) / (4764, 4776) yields 0.95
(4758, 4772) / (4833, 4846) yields 1.07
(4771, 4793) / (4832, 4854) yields 0.99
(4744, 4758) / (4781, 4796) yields 0.94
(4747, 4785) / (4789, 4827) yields 1.07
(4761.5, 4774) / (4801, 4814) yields 1.13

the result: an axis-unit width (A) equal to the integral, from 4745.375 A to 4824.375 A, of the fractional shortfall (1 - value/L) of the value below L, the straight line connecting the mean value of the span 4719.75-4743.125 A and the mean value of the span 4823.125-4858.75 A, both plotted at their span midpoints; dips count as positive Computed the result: -3.4 A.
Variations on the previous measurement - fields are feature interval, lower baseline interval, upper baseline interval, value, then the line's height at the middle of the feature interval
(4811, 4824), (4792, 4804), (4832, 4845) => 0.2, 22.7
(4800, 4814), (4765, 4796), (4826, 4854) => -0.8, 21.2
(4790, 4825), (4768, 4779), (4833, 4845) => -2.5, 21.3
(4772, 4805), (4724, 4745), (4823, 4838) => -1.1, 21.5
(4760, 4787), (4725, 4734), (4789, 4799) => 2.0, 22.3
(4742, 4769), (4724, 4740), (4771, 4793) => -1.1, 21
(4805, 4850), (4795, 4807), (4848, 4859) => -0.6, 21.6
